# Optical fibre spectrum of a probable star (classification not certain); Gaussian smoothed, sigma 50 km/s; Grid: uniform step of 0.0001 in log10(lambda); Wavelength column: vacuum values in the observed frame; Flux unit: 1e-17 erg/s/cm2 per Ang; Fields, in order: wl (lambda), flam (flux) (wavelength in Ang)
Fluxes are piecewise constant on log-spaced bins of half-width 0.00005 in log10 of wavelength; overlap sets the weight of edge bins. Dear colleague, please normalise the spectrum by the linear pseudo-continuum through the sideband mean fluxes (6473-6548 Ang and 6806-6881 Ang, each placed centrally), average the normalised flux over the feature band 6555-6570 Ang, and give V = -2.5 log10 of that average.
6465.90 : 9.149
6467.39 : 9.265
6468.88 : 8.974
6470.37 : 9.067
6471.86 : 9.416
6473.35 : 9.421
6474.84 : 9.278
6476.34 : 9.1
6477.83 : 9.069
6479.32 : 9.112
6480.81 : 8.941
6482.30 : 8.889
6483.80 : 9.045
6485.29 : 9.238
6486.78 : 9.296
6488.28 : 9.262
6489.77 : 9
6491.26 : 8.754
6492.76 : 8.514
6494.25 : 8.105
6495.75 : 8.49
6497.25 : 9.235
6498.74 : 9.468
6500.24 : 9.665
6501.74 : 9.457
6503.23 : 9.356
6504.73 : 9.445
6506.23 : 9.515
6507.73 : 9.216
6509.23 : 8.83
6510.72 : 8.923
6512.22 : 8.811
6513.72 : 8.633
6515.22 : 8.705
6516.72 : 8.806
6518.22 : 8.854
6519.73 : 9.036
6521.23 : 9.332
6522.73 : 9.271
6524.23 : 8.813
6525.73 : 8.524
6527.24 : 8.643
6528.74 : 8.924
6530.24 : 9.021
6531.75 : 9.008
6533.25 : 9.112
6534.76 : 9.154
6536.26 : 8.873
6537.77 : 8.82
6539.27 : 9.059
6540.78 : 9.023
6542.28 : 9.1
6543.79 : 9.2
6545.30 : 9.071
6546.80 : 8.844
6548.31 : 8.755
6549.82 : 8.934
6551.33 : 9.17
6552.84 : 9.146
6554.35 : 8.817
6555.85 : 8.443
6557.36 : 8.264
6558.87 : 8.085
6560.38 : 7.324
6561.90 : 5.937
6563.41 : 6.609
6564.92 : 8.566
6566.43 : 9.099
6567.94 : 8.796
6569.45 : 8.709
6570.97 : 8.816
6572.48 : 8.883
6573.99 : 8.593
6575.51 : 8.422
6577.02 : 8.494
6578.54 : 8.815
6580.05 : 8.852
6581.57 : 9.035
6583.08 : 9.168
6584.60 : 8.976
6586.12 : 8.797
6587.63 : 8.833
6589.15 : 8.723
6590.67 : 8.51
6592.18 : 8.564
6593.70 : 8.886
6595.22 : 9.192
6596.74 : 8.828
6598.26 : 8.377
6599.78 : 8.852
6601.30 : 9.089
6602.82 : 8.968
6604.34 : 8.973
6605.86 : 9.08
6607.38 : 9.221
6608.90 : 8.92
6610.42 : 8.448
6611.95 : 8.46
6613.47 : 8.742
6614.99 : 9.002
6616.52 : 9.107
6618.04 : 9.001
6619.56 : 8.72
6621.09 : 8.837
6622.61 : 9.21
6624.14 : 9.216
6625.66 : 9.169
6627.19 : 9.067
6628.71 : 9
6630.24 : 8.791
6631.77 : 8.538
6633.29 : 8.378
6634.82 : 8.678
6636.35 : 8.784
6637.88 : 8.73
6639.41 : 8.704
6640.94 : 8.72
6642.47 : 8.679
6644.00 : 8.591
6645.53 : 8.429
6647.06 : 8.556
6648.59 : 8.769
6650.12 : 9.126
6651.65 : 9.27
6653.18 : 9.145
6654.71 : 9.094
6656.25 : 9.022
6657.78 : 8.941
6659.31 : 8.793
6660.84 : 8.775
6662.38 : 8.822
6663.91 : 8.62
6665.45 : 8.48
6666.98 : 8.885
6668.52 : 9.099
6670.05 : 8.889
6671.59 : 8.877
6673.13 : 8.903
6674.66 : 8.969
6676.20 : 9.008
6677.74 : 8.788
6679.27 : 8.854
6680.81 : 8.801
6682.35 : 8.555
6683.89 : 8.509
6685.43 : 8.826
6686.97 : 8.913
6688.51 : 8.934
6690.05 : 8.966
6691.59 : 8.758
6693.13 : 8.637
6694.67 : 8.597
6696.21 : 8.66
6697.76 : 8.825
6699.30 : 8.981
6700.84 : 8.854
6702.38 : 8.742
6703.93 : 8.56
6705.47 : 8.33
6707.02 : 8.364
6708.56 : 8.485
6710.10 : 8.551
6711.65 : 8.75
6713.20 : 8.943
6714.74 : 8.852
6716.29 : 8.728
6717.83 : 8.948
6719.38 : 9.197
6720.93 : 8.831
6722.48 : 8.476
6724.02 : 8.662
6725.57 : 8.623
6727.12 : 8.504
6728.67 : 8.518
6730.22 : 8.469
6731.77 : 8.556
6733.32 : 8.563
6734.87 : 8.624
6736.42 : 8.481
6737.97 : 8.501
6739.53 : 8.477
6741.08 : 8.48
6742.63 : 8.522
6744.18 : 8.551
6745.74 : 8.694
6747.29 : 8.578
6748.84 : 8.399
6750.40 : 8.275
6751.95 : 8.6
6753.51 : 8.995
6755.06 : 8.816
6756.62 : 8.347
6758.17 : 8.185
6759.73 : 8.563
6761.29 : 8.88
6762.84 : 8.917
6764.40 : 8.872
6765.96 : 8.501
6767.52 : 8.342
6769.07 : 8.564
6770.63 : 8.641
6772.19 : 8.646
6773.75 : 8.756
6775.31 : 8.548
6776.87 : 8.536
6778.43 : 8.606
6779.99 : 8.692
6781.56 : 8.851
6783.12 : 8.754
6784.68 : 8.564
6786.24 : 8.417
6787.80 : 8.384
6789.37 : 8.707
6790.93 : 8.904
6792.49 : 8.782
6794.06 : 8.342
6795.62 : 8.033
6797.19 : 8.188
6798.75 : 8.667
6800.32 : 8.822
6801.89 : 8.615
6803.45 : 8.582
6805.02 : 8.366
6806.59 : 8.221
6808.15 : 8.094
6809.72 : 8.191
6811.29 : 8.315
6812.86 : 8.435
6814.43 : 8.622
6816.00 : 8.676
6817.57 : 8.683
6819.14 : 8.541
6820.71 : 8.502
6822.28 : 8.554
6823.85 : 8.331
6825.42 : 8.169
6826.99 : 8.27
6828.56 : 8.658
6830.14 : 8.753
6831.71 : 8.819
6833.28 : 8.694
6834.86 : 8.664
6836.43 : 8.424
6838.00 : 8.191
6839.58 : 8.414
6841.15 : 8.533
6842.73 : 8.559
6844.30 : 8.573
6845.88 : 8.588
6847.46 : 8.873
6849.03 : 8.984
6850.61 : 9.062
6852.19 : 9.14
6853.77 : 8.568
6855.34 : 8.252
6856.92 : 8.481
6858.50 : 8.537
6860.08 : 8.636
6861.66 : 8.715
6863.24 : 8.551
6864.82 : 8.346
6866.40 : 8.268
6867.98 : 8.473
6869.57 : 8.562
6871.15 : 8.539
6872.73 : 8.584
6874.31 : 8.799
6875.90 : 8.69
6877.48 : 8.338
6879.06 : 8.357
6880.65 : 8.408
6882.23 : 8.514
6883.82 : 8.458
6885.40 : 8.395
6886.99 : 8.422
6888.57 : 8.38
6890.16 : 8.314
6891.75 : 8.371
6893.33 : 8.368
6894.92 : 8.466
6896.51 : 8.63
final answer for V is 0.12 mag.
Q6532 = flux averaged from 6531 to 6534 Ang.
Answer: 9.07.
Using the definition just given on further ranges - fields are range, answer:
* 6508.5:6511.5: 8.9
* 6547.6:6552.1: 8.95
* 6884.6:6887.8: 8.43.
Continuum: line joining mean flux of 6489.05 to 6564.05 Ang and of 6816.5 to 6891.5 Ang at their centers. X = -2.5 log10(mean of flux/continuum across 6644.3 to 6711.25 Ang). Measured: -0.01 mag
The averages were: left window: 8.8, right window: 8.54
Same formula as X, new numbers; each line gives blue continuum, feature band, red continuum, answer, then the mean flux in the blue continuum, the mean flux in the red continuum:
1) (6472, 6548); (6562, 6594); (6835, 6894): 0.04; 9.03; 8.53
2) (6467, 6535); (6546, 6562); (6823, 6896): 0.07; 9.04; 8.53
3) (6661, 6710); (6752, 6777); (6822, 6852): 0.00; 8.76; 8.6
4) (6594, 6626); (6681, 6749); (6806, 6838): 0.00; 8.92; 8.48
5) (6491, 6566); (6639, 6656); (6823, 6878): -0.01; 8.79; 8.57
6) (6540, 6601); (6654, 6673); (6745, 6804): -0.03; 8.64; 8.59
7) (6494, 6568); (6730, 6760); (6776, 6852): 0.01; 8.81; 8.55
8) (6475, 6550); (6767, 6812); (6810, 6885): 0.01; 9.01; 8.55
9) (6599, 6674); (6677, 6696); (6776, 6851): 0.00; 8.86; 8.54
